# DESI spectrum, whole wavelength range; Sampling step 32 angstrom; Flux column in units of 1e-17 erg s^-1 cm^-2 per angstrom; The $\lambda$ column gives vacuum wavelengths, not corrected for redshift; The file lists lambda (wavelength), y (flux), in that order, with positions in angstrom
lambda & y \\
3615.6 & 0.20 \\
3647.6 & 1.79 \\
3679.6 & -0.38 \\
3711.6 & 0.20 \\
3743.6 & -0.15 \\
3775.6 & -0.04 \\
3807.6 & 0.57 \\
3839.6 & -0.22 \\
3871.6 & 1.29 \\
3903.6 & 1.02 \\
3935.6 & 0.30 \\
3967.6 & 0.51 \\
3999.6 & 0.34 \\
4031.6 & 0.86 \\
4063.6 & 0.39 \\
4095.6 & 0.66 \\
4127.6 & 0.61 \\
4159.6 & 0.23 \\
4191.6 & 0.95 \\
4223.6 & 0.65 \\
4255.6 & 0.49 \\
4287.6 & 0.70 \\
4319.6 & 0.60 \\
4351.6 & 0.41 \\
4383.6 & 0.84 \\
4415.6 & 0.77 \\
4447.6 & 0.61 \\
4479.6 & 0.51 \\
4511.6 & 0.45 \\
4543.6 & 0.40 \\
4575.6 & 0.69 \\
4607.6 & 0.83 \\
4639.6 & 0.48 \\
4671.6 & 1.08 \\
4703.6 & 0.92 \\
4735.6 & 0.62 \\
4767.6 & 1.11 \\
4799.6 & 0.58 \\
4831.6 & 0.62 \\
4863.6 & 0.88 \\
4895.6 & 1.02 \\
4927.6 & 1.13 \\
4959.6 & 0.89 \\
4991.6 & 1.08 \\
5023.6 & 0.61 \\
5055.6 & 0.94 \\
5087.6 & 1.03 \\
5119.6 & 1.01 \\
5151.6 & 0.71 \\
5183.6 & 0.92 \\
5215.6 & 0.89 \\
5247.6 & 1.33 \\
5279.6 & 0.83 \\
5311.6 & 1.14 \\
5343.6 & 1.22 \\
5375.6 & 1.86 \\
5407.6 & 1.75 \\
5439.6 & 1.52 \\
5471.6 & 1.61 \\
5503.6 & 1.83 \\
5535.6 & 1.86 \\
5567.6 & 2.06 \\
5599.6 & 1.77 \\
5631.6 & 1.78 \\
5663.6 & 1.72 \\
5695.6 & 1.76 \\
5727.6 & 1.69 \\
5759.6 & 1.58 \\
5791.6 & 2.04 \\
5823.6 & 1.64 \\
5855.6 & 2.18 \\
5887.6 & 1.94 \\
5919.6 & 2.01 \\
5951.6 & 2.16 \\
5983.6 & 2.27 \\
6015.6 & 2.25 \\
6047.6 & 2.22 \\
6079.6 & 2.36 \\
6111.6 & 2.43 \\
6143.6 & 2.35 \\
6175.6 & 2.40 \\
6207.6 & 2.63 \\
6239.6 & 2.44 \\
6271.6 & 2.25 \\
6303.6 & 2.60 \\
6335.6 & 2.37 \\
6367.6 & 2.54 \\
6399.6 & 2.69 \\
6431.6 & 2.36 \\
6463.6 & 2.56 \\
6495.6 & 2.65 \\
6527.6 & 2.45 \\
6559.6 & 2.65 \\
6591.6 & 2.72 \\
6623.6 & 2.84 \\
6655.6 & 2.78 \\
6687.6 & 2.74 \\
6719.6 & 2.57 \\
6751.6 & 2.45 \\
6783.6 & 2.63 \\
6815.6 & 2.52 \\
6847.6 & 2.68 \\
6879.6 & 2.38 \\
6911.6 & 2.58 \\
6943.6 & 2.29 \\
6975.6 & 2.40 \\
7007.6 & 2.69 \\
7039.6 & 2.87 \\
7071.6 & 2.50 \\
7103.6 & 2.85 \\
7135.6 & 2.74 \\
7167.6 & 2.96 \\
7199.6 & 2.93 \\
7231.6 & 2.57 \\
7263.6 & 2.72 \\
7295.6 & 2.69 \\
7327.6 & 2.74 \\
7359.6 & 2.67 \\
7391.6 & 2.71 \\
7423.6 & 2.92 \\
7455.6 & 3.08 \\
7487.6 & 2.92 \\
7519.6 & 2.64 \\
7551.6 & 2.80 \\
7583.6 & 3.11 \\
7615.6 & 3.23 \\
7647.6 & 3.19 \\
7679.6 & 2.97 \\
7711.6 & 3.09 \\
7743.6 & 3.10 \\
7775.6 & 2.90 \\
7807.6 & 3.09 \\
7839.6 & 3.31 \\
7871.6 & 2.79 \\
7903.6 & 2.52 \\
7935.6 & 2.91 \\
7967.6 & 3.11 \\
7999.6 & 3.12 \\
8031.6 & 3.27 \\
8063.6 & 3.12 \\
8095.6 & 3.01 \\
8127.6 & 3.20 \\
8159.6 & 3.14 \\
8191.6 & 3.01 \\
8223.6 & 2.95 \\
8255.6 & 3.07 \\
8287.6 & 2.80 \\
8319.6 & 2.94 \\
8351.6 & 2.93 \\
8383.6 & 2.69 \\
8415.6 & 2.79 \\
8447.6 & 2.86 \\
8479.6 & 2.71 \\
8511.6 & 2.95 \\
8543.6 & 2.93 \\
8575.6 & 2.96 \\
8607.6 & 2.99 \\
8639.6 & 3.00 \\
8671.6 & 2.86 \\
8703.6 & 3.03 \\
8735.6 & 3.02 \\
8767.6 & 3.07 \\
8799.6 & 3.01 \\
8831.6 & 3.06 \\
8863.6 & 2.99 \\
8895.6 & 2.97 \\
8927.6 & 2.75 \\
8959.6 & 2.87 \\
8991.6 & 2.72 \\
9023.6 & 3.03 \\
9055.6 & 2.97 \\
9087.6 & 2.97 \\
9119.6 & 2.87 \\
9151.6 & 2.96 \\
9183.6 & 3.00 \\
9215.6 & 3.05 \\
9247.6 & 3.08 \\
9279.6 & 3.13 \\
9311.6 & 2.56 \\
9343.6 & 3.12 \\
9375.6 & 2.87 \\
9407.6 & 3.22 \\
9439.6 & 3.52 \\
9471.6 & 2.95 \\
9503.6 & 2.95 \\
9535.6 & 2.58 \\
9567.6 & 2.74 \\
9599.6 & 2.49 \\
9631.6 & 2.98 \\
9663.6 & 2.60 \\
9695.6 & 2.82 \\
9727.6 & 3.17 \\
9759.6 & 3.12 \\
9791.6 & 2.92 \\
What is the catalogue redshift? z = 0.34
